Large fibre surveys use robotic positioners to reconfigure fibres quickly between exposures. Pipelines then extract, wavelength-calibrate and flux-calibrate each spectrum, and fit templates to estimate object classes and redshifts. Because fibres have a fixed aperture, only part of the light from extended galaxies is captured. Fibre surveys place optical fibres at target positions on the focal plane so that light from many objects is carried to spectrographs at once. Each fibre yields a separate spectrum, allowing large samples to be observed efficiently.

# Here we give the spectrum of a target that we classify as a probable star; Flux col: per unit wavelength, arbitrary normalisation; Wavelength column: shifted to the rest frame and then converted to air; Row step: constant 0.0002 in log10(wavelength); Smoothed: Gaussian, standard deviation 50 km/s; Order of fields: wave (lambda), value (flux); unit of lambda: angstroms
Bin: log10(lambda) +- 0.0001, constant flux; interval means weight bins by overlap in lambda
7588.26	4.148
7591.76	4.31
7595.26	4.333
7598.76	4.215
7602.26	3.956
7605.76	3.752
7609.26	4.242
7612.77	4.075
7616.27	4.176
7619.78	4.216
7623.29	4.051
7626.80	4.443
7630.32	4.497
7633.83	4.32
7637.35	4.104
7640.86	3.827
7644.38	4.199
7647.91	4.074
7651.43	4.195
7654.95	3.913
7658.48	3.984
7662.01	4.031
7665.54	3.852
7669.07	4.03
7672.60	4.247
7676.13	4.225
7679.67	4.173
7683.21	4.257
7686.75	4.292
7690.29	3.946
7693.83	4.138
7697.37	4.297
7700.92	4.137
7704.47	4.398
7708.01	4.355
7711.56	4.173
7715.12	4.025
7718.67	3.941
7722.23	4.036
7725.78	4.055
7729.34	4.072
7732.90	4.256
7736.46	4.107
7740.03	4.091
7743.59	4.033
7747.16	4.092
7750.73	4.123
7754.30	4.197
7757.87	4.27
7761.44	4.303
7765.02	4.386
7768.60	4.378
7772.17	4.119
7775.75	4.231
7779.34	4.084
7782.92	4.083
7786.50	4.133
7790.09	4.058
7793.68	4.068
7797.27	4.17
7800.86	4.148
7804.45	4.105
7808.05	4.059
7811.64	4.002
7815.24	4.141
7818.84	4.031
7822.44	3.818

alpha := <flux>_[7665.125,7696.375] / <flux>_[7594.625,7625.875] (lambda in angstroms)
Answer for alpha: 1.0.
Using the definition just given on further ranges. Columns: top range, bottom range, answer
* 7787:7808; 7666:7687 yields 0.98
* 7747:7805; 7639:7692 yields 1.02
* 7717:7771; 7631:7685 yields 1.01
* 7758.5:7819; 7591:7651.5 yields 1.00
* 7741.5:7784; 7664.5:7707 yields 1.00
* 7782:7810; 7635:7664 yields 1.01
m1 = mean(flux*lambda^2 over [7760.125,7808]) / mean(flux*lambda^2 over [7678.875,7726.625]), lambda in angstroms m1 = 1.02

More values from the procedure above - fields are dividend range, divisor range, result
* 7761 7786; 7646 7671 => 1.08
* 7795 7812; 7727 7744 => 1.02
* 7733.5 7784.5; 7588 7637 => 1.04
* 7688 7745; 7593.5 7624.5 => 1.03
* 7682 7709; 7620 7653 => 1.02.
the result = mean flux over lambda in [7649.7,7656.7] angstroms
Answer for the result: 4.06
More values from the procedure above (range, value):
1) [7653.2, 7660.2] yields 3.95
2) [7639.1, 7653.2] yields 4.08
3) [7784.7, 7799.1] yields 4.11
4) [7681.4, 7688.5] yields 4.27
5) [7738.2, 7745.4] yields 4.06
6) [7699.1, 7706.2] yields 4.26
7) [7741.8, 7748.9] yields 4.06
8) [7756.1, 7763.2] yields 4.29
